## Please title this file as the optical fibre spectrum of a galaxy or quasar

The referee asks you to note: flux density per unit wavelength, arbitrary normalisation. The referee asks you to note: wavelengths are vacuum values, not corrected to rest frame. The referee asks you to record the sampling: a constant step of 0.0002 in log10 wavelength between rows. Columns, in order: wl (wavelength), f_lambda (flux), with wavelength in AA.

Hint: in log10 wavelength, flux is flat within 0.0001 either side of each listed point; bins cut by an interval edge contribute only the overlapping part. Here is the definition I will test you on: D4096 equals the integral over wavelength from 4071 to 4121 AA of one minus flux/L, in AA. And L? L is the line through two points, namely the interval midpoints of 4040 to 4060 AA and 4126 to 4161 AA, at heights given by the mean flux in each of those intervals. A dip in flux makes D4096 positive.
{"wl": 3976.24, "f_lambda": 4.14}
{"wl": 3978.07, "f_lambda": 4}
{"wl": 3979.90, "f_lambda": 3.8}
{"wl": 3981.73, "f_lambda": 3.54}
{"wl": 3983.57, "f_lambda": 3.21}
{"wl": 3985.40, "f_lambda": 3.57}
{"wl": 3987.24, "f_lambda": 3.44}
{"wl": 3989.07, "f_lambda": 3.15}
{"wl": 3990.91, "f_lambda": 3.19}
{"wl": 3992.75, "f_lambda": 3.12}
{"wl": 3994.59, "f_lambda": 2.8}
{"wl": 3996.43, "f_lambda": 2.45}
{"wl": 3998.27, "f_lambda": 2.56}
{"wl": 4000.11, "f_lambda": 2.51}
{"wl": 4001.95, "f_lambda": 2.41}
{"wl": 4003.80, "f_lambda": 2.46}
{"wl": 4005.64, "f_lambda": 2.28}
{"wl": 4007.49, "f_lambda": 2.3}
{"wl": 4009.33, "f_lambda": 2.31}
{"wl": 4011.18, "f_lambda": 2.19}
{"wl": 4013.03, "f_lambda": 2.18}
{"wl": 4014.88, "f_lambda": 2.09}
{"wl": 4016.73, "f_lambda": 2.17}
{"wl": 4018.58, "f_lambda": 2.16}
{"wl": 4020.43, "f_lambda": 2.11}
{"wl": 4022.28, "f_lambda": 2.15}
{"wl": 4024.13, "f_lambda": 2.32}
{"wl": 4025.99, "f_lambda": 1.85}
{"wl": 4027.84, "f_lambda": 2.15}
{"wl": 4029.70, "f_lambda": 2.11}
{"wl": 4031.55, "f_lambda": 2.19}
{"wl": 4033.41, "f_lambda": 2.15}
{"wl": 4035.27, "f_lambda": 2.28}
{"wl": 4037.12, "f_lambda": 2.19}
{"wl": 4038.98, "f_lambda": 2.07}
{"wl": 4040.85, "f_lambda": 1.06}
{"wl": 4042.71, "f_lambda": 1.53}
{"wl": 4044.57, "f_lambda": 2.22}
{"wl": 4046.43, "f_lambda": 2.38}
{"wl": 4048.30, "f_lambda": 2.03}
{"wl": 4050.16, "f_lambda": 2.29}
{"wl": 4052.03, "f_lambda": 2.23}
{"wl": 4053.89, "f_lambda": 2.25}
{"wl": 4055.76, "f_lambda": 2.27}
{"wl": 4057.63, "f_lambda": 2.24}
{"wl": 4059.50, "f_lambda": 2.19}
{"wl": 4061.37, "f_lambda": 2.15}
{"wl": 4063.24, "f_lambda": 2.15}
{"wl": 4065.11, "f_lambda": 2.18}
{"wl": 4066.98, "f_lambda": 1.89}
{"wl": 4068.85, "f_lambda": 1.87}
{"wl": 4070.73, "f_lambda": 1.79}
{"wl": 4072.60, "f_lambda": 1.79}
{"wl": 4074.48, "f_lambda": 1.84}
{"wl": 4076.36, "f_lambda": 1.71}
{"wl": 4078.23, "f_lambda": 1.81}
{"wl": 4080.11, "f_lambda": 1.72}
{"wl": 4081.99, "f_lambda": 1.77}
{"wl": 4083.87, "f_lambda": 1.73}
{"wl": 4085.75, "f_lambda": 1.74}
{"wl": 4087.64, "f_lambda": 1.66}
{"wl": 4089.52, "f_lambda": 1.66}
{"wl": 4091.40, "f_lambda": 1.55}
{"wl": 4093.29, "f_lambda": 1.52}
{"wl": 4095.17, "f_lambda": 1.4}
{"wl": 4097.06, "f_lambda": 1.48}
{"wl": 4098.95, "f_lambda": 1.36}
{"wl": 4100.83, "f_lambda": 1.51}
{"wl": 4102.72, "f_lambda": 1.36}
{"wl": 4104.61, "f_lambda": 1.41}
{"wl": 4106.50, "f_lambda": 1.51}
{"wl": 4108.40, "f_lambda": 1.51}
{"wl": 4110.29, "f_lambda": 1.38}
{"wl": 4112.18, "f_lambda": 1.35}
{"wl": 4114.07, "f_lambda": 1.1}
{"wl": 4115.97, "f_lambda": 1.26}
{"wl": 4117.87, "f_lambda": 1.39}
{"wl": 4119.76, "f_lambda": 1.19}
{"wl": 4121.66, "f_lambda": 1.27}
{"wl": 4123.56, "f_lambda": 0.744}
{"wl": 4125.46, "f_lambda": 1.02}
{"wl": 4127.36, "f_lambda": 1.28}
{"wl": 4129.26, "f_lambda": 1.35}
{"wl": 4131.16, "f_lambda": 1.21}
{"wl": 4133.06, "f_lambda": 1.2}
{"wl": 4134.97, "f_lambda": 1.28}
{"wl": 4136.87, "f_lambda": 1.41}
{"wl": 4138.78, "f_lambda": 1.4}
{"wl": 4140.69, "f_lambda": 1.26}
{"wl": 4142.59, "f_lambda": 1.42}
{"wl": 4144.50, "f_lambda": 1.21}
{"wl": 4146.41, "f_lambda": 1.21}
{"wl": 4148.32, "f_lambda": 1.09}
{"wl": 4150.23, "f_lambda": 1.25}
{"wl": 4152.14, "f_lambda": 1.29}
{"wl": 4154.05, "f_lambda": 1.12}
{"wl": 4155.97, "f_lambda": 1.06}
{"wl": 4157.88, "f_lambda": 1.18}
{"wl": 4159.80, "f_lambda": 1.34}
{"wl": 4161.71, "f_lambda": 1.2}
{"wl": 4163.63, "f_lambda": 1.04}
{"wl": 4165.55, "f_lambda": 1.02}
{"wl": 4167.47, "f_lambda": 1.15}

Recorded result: 4.2 AA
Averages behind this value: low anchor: 2.06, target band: 1.53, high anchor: 1.25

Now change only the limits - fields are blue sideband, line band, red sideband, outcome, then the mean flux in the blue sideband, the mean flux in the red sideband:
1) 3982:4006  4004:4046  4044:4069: 7.2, 2.89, 2.18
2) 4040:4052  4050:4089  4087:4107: -4.8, 1.95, 1.49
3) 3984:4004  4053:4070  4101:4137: -0.9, 2.9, 1.28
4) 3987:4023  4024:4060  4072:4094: 0.2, 2.48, 1.71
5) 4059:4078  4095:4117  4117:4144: 2.0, 1.95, 1.24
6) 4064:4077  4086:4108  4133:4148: 2.1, 1.87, 1.3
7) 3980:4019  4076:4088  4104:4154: 0.3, 2.7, 1.27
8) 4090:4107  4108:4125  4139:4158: 1.8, 1.46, 1.22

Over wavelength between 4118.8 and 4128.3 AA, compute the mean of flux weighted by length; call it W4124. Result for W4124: 1.1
